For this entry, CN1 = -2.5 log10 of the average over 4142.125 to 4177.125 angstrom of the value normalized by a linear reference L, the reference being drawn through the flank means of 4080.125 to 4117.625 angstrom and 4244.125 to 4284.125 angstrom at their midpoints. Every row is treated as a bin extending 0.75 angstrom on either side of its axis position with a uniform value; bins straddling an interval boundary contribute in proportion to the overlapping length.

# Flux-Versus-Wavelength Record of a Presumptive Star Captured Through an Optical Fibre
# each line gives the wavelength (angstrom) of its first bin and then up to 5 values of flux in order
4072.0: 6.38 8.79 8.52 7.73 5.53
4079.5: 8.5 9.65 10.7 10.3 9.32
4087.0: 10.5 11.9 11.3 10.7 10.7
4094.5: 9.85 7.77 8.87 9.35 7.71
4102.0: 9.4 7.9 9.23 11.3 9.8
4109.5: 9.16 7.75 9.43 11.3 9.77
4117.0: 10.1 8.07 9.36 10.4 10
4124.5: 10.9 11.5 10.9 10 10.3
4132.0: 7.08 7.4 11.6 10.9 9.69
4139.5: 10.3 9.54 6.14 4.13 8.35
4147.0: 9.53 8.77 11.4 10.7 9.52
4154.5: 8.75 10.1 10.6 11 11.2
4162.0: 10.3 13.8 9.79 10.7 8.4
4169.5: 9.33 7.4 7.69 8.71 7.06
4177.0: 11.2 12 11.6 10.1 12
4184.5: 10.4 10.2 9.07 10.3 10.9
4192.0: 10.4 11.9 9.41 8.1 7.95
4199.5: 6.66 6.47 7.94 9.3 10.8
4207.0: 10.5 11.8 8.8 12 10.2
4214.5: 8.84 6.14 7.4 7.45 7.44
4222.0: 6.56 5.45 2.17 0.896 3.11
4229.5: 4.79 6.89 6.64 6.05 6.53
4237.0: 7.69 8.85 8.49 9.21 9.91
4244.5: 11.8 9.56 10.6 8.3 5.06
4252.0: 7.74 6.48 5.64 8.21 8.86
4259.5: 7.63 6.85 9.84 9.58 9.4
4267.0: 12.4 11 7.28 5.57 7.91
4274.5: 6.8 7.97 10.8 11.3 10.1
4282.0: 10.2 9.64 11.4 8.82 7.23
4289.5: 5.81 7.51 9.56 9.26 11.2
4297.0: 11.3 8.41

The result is 0.00 mag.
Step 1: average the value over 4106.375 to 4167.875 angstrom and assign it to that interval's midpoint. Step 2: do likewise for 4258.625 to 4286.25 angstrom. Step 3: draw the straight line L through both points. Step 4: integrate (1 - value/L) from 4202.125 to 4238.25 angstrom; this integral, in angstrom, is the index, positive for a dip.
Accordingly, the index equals 8.1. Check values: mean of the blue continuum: 9.76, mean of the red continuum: 9.2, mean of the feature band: 7.32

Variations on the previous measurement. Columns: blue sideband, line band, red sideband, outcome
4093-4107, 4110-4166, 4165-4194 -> -1.4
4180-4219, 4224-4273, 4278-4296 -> 9.5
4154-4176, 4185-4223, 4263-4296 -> 1.8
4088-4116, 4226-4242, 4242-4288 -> 4.8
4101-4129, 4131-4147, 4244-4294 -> 1.7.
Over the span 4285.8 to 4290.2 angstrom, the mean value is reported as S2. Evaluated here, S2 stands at 7.29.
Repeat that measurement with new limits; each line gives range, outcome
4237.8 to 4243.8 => 9.14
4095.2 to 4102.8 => 8.62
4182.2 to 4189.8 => 10.4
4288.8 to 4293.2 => 7.63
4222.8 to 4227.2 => 2.83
